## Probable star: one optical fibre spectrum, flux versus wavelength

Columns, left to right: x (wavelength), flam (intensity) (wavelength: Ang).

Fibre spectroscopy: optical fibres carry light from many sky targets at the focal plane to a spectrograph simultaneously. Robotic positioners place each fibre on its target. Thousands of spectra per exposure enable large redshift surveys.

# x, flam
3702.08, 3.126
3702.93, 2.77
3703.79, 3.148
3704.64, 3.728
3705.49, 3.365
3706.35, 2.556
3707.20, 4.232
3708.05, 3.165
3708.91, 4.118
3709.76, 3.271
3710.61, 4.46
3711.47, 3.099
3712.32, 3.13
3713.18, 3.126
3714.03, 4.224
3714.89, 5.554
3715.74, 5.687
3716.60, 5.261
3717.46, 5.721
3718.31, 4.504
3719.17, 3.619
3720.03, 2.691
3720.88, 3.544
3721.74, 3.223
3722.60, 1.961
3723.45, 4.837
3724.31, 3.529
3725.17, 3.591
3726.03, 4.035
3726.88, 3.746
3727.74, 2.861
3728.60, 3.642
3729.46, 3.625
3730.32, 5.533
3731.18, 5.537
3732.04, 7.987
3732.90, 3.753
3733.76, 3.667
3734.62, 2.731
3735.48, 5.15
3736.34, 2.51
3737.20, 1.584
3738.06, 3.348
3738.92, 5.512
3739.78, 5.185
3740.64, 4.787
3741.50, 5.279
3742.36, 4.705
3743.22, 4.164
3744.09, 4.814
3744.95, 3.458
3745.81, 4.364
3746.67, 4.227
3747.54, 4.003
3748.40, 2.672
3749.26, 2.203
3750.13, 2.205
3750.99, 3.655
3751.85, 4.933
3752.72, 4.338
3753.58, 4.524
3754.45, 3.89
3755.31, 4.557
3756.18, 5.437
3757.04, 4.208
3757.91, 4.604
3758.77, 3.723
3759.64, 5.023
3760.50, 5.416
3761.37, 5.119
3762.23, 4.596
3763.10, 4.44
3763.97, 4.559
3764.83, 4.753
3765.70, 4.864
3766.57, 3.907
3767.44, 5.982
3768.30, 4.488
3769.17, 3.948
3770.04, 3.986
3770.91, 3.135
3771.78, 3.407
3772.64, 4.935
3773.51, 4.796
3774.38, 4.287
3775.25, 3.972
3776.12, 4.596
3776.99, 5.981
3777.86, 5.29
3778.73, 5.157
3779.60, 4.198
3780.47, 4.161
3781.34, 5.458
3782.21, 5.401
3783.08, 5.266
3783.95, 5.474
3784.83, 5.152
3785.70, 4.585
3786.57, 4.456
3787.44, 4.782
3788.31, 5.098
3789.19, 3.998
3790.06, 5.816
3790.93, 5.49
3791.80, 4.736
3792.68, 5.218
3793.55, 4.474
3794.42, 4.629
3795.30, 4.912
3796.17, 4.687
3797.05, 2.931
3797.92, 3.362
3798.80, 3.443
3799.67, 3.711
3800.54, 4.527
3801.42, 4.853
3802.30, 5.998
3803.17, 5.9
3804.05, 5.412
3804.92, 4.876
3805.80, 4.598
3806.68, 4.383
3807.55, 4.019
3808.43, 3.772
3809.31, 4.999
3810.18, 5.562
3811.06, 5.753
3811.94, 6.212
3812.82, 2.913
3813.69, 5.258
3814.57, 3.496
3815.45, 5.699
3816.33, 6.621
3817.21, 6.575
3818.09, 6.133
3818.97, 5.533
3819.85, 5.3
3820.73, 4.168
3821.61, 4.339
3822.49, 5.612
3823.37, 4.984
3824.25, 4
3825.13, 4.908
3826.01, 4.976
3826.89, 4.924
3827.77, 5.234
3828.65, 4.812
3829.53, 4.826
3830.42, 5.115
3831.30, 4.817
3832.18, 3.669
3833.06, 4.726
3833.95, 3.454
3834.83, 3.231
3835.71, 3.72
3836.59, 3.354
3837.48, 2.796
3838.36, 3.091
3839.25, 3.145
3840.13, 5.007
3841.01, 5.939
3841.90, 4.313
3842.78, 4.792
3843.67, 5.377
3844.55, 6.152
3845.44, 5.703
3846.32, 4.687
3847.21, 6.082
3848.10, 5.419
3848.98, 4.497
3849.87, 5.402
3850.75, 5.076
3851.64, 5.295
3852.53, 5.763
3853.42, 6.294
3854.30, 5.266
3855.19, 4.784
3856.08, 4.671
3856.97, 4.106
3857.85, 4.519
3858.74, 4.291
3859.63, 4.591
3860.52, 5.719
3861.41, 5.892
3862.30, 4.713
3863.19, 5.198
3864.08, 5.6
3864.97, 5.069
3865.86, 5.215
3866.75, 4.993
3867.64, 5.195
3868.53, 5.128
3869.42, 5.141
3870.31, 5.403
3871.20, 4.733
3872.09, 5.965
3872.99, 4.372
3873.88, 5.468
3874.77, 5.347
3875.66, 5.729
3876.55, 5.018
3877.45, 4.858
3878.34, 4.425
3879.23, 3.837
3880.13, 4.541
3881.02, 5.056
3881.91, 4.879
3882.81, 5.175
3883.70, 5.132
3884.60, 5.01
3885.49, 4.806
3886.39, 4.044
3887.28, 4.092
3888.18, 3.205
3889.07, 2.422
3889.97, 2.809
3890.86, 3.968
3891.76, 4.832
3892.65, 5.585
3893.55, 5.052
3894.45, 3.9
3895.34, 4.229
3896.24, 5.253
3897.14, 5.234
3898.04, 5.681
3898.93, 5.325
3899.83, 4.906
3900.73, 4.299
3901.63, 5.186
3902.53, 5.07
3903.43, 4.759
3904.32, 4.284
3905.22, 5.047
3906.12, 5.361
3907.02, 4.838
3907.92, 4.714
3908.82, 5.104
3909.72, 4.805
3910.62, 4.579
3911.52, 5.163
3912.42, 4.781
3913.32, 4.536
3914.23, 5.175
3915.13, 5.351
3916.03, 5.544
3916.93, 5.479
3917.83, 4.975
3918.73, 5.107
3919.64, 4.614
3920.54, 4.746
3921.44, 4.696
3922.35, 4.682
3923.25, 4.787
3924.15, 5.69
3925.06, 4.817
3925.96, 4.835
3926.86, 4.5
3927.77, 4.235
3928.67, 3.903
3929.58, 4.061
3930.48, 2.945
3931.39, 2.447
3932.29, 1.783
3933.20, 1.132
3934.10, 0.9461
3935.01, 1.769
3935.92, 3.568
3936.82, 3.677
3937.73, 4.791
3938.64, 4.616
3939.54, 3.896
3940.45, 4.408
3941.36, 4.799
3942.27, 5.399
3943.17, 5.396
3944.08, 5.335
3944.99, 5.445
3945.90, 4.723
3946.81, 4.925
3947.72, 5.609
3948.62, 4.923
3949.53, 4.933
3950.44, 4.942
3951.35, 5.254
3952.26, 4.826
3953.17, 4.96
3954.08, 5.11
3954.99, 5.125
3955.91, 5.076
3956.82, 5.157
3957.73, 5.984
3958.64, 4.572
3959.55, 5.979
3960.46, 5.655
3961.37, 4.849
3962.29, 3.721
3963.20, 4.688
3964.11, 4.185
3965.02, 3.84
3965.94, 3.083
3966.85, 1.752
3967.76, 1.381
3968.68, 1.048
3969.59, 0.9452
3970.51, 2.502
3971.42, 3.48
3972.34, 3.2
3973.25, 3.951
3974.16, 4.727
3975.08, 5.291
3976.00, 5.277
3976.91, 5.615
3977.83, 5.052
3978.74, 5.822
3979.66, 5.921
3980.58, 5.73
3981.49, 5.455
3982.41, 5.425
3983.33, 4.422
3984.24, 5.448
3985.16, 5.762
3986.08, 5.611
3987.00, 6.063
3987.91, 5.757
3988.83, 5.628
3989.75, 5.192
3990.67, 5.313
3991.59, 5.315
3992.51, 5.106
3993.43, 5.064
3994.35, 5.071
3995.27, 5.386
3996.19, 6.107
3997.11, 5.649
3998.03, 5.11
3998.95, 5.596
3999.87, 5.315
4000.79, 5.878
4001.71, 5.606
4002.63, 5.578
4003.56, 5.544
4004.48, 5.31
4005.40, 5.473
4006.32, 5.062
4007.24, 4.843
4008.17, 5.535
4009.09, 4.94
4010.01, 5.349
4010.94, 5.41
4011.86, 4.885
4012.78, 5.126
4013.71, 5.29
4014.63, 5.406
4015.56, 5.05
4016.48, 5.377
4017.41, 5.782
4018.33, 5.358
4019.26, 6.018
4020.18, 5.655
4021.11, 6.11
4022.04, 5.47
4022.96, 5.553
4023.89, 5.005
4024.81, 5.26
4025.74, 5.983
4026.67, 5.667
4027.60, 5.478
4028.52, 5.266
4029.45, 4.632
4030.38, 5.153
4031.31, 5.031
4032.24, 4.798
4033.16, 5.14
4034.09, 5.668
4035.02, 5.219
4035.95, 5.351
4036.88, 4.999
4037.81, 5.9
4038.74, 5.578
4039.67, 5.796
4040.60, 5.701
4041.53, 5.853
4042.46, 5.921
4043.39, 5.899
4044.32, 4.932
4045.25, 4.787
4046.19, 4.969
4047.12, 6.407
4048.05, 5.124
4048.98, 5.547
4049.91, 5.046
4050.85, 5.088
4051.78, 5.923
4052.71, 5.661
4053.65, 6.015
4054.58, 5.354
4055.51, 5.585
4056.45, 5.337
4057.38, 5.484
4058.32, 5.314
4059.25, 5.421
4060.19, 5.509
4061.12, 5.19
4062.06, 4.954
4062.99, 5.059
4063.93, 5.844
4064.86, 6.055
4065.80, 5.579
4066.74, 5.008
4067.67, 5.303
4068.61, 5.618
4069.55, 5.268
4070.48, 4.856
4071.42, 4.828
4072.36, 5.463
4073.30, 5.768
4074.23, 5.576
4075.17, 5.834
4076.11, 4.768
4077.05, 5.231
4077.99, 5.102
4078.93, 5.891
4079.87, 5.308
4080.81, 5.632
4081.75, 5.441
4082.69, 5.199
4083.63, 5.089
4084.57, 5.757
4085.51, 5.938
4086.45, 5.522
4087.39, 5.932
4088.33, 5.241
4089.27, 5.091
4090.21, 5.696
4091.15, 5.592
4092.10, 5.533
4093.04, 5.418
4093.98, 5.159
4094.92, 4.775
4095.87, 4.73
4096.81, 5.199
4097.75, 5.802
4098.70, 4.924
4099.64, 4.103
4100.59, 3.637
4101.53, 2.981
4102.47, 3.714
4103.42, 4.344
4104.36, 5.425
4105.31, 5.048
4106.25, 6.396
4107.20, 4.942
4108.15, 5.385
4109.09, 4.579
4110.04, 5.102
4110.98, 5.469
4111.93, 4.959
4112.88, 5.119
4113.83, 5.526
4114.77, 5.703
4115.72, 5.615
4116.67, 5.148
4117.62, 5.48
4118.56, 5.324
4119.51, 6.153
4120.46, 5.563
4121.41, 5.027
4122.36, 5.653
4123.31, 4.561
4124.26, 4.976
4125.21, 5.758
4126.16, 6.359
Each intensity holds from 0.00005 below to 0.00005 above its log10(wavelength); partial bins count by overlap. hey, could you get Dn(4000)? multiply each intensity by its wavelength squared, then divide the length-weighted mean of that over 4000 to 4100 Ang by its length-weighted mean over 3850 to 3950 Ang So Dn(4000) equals 1.24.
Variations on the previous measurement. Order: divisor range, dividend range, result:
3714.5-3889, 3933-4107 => 1.22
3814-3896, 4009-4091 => 1.24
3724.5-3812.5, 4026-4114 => 1.37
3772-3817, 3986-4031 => 1.25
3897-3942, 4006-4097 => 1.30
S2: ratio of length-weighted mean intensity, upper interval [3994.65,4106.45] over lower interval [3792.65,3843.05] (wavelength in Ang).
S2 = 1.15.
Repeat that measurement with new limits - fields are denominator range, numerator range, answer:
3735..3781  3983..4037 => 1.24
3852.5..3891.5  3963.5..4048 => 1.06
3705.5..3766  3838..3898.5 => 1.19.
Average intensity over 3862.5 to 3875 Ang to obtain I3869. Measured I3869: 5.19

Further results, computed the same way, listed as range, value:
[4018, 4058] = 5.46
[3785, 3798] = 4.66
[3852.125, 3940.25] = 4.63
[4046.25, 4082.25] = 5.43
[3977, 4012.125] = 5.42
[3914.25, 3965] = 4.54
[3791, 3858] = 4.79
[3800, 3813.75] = 4.92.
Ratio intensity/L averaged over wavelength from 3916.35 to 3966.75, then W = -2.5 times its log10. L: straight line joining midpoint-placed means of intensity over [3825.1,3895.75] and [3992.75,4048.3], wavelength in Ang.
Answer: 0.15 mag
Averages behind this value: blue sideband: 4.76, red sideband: 5.41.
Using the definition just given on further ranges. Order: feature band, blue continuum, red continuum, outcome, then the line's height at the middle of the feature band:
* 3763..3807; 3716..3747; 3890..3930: -0.080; 4.35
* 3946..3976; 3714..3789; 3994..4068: 0.206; 5.16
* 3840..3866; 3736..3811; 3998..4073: -0.090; 4.77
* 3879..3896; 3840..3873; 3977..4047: 0.196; 5.23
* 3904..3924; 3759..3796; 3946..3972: -0.136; 4.36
